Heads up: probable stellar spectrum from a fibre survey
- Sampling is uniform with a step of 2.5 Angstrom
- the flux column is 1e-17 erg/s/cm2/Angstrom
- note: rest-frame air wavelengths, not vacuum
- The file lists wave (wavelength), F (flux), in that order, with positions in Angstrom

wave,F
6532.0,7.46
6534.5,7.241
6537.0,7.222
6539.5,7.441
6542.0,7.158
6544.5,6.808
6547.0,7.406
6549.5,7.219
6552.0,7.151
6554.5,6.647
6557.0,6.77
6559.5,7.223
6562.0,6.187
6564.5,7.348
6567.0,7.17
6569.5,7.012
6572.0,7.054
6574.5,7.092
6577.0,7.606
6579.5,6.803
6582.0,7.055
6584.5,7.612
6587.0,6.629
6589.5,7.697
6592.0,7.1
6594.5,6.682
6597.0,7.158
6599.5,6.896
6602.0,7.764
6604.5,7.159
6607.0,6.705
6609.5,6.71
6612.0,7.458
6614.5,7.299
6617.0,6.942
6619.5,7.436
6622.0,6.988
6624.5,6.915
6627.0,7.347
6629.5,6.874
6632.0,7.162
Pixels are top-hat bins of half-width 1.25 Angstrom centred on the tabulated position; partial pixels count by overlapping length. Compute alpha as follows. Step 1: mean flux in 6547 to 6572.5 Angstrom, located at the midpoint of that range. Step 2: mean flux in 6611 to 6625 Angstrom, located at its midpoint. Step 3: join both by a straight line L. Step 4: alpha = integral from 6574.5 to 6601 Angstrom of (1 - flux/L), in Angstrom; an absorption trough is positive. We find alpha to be -0.2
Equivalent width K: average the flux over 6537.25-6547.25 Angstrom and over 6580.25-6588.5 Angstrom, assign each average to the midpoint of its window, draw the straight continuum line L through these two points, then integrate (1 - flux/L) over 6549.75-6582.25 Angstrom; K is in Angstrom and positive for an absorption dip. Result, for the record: 0.6 Angstrom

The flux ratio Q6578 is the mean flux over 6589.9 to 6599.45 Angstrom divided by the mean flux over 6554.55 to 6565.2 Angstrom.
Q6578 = 1.03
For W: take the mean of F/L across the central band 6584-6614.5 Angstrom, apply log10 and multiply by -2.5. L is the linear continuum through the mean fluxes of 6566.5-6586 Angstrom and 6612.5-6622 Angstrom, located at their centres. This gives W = 0.01 mag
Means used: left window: 7.17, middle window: 7.13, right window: 7.21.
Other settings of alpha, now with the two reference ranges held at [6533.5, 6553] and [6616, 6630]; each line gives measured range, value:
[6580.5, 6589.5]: 0.0 Angstrom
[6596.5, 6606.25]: -0.1 Angstrom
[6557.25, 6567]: 0.3 Angstrom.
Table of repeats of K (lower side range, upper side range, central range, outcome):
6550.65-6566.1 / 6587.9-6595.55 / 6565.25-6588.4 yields -0.29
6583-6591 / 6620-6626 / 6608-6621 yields -0.12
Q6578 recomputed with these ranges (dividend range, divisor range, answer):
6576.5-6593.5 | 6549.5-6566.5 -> 1.04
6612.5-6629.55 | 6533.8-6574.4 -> 1.01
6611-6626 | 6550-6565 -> 1.04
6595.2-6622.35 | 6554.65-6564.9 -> 1.05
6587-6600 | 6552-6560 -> 1.03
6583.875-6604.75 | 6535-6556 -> 1.01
